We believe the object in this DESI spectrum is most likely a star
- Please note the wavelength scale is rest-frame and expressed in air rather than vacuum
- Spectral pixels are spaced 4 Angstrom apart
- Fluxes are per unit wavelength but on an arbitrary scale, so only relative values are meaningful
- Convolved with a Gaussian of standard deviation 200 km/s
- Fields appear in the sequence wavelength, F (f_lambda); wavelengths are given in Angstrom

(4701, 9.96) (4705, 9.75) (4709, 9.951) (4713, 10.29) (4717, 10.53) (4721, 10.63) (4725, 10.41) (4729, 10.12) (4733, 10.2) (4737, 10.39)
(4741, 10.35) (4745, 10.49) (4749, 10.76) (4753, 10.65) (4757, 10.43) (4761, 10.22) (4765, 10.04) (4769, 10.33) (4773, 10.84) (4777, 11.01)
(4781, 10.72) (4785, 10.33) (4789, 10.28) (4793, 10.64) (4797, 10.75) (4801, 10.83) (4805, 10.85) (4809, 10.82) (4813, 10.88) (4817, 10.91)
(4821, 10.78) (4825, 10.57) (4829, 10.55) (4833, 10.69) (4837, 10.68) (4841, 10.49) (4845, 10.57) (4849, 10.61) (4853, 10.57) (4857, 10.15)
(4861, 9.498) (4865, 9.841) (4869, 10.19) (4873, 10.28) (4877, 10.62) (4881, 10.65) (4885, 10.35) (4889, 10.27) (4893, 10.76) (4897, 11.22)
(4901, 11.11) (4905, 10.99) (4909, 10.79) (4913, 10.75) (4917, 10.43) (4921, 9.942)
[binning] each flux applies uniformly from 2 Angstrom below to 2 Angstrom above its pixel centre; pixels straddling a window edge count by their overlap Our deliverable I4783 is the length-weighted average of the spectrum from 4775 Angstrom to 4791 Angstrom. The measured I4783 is 10.6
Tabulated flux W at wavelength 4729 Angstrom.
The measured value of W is 10.12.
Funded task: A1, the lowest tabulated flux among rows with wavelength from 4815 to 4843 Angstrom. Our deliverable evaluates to 10.49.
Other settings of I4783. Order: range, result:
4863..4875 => 10.1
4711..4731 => 10.4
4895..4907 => 11.1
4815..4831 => 10.7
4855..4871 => 9.92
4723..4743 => 10.3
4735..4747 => 10.4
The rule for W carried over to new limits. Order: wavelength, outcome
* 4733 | 10.2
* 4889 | 10.27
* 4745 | 10.49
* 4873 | 10.28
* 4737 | 10.39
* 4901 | 11.11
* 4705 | 9.75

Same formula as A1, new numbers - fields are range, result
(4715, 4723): 10.53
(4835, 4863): 9.498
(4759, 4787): 10.04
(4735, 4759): 10.35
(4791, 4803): 10.64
